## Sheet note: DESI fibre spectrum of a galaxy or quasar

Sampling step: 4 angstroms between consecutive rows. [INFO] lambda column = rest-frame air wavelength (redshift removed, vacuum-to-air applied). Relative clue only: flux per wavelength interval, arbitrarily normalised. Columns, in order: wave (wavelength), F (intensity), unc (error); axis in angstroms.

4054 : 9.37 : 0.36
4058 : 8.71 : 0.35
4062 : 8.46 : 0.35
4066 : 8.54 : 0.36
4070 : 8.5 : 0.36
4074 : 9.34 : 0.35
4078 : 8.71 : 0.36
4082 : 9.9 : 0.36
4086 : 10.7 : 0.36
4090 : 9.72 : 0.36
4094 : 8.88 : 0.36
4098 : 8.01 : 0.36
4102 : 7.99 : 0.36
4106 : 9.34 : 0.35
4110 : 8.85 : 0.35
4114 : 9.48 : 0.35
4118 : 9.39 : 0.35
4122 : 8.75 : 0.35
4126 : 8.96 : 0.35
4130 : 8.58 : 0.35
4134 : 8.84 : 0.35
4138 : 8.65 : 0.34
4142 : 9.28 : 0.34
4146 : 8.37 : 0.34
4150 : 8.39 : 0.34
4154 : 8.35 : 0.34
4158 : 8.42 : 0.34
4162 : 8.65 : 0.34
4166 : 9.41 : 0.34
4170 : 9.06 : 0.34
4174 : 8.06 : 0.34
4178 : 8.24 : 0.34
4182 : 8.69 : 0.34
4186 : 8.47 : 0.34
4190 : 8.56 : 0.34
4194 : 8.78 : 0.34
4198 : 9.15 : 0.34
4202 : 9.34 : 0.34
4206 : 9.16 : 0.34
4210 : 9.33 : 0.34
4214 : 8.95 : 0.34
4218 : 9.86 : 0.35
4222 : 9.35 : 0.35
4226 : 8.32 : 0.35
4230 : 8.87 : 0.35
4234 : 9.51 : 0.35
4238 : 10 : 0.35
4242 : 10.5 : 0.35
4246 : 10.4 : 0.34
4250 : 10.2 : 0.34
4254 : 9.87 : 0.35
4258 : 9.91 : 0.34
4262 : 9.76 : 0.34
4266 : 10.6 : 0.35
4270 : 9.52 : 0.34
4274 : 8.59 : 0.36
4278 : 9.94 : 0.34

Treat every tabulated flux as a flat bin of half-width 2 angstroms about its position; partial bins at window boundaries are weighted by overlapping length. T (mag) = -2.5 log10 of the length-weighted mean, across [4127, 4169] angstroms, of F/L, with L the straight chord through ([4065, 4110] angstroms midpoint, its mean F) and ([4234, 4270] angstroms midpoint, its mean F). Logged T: 0.09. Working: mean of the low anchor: 9.06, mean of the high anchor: 10.1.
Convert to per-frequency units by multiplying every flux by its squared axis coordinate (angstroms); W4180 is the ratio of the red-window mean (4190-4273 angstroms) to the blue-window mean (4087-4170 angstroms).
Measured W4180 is 1.1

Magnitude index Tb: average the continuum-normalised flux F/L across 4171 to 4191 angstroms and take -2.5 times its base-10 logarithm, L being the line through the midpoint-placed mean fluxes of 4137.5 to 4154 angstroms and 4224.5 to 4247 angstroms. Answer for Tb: 0.07 mag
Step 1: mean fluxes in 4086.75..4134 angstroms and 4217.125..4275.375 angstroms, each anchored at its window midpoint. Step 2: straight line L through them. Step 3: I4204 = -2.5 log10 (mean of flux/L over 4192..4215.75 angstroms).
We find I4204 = 0.040 mag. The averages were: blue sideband 8.95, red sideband 9.69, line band 9.12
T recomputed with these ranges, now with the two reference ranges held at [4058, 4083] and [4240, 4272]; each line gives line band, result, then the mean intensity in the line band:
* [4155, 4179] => 0.10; 8.64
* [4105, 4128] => 0.00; 9.12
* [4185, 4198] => 0.11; 8.7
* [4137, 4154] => 0.09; 8.64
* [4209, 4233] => 0.08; 9.12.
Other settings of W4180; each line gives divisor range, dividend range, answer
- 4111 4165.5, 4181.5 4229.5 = 1.06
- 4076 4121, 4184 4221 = 1.04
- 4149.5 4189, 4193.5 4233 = 1.09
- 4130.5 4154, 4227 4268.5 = 1.20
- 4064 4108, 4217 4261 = 1.15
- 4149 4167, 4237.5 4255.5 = 1.24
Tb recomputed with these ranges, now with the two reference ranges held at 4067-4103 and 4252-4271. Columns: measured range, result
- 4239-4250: -0.05 mag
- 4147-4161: 0.13 mag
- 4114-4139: 0.05 mag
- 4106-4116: 0.00 mag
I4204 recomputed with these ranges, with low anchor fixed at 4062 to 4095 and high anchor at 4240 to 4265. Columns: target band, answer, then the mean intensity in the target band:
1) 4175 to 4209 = 0.12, 8.79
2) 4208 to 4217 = 0.08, 9.22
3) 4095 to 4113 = 0.09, 8.62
